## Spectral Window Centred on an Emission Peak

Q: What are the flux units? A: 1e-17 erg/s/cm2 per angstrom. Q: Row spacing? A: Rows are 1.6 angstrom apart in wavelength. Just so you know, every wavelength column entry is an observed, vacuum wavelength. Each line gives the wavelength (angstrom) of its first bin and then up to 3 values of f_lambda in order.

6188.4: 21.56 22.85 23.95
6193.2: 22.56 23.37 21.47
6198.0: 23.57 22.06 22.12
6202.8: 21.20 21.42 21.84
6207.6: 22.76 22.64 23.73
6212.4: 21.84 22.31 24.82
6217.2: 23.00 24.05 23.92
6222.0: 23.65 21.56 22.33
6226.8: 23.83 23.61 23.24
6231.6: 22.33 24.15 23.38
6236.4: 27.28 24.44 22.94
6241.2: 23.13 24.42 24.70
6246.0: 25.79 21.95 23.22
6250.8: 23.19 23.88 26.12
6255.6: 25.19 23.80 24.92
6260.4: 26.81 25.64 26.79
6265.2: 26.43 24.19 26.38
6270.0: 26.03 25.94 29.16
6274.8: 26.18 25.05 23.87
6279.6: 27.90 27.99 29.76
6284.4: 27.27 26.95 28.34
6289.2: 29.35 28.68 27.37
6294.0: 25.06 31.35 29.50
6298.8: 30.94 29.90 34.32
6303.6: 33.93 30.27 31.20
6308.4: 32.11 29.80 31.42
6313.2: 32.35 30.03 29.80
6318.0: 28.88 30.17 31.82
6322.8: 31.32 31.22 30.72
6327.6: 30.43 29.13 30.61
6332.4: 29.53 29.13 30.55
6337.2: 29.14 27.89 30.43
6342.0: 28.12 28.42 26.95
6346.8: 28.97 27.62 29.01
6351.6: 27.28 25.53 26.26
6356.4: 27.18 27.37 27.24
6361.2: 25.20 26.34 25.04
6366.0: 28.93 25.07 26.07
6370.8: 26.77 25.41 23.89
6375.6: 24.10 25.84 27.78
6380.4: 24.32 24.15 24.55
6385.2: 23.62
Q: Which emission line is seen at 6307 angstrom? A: Mg II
